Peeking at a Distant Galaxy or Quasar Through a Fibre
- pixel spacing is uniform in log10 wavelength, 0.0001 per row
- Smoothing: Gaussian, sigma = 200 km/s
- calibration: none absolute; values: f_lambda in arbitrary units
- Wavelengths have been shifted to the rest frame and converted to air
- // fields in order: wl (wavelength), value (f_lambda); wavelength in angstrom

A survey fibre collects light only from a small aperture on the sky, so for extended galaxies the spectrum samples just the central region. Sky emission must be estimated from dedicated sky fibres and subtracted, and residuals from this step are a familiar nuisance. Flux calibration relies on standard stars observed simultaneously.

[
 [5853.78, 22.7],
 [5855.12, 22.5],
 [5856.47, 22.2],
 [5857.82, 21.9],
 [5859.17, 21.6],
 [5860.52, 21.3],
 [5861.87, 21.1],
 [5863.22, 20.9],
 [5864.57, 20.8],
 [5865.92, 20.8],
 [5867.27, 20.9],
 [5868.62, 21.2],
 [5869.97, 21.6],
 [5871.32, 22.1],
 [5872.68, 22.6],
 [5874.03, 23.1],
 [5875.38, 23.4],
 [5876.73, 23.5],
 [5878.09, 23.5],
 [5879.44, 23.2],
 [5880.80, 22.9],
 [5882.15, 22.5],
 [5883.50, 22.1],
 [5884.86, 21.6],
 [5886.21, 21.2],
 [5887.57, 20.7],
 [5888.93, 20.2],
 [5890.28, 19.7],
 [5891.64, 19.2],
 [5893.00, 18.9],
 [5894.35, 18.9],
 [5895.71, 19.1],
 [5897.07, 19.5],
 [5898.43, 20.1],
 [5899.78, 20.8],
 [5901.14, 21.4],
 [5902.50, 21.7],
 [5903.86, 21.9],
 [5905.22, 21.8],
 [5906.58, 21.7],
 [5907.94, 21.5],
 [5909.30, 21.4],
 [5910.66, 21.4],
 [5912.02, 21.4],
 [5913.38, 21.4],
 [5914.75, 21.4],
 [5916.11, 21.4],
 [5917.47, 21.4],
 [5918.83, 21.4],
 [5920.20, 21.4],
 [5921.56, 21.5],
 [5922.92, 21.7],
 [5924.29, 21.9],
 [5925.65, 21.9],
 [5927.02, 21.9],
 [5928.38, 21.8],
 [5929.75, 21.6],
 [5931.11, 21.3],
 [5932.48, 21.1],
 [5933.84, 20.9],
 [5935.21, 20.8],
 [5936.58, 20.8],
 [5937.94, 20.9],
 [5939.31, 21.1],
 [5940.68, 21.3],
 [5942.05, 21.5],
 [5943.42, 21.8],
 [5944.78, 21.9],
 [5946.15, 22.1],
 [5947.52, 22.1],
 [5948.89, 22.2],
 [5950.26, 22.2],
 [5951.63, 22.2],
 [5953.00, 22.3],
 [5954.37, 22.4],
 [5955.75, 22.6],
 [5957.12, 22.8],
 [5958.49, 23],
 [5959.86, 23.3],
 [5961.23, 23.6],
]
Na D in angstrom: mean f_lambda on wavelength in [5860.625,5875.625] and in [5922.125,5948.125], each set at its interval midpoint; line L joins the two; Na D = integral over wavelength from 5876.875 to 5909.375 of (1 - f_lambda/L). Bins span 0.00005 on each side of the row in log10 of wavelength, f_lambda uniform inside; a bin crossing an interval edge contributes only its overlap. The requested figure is 0.7 angstrom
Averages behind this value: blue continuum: 21.6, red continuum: 21.5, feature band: 21.1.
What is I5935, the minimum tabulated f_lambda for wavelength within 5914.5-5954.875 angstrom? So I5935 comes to 20.8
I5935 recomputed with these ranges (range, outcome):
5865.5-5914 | 18.9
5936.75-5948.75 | 20.9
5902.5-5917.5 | 21.4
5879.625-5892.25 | 19.2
